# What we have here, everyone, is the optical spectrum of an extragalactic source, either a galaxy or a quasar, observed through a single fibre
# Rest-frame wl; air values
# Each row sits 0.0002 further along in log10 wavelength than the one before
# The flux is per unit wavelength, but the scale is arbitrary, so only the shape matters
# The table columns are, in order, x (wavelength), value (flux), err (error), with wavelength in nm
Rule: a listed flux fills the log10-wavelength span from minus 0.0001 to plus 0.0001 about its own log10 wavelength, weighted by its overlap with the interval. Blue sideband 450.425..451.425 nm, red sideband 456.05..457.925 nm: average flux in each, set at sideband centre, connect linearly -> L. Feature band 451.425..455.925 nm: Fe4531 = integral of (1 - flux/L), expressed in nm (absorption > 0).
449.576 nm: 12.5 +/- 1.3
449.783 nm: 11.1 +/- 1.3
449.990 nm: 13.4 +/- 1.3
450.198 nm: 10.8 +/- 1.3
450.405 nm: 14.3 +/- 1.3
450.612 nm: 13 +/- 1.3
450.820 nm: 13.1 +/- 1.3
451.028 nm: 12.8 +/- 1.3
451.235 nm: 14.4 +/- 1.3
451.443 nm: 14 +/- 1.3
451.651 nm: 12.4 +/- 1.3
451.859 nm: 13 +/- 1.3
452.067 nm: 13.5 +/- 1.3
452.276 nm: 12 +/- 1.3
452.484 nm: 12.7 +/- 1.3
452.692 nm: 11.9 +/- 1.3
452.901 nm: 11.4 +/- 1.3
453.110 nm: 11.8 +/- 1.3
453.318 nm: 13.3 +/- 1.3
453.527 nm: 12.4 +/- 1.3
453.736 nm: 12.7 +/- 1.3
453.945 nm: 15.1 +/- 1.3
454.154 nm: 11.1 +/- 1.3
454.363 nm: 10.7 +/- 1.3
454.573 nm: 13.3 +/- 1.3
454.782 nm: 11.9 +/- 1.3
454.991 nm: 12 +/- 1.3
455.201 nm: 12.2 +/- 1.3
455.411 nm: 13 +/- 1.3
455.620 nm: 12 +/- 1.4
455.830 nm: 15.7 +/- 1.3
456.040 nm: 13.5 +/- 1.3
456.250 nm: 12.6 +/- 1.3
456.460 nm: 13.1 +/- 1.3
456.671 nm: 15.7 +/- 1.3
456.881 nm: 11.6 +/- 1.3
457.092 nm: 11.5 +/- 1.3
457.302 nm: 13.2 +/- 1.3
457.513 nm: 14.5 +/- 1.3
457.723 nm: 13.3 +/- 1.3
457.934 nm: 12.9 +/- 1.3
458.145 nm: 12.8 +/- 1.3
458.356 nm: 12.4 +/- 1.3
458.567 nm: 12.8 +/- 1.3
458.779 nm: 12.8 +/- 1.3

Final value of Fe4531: 0.25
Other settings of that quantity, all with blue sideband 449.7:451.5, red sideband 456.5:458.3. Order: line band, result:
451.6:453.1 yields 0.08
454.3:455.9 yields 0.06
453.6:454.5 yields 0.04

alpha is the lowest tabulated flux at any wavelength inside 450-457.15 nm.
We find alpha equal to 10.7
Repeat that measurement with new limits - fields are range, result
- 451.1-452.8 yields 11.9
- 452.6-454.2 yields 11.1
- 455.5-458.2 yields 11.5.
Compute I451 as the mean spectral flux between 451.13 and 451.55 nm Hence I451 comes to 14.2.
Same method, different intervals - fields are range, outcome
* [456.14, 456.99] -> 13.2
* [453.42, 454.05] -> 13.4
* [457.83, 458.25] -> 12.8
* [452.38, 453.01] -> 12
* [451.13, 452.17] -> 13.5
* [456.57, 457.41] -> 13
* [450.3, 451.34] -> 13.5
